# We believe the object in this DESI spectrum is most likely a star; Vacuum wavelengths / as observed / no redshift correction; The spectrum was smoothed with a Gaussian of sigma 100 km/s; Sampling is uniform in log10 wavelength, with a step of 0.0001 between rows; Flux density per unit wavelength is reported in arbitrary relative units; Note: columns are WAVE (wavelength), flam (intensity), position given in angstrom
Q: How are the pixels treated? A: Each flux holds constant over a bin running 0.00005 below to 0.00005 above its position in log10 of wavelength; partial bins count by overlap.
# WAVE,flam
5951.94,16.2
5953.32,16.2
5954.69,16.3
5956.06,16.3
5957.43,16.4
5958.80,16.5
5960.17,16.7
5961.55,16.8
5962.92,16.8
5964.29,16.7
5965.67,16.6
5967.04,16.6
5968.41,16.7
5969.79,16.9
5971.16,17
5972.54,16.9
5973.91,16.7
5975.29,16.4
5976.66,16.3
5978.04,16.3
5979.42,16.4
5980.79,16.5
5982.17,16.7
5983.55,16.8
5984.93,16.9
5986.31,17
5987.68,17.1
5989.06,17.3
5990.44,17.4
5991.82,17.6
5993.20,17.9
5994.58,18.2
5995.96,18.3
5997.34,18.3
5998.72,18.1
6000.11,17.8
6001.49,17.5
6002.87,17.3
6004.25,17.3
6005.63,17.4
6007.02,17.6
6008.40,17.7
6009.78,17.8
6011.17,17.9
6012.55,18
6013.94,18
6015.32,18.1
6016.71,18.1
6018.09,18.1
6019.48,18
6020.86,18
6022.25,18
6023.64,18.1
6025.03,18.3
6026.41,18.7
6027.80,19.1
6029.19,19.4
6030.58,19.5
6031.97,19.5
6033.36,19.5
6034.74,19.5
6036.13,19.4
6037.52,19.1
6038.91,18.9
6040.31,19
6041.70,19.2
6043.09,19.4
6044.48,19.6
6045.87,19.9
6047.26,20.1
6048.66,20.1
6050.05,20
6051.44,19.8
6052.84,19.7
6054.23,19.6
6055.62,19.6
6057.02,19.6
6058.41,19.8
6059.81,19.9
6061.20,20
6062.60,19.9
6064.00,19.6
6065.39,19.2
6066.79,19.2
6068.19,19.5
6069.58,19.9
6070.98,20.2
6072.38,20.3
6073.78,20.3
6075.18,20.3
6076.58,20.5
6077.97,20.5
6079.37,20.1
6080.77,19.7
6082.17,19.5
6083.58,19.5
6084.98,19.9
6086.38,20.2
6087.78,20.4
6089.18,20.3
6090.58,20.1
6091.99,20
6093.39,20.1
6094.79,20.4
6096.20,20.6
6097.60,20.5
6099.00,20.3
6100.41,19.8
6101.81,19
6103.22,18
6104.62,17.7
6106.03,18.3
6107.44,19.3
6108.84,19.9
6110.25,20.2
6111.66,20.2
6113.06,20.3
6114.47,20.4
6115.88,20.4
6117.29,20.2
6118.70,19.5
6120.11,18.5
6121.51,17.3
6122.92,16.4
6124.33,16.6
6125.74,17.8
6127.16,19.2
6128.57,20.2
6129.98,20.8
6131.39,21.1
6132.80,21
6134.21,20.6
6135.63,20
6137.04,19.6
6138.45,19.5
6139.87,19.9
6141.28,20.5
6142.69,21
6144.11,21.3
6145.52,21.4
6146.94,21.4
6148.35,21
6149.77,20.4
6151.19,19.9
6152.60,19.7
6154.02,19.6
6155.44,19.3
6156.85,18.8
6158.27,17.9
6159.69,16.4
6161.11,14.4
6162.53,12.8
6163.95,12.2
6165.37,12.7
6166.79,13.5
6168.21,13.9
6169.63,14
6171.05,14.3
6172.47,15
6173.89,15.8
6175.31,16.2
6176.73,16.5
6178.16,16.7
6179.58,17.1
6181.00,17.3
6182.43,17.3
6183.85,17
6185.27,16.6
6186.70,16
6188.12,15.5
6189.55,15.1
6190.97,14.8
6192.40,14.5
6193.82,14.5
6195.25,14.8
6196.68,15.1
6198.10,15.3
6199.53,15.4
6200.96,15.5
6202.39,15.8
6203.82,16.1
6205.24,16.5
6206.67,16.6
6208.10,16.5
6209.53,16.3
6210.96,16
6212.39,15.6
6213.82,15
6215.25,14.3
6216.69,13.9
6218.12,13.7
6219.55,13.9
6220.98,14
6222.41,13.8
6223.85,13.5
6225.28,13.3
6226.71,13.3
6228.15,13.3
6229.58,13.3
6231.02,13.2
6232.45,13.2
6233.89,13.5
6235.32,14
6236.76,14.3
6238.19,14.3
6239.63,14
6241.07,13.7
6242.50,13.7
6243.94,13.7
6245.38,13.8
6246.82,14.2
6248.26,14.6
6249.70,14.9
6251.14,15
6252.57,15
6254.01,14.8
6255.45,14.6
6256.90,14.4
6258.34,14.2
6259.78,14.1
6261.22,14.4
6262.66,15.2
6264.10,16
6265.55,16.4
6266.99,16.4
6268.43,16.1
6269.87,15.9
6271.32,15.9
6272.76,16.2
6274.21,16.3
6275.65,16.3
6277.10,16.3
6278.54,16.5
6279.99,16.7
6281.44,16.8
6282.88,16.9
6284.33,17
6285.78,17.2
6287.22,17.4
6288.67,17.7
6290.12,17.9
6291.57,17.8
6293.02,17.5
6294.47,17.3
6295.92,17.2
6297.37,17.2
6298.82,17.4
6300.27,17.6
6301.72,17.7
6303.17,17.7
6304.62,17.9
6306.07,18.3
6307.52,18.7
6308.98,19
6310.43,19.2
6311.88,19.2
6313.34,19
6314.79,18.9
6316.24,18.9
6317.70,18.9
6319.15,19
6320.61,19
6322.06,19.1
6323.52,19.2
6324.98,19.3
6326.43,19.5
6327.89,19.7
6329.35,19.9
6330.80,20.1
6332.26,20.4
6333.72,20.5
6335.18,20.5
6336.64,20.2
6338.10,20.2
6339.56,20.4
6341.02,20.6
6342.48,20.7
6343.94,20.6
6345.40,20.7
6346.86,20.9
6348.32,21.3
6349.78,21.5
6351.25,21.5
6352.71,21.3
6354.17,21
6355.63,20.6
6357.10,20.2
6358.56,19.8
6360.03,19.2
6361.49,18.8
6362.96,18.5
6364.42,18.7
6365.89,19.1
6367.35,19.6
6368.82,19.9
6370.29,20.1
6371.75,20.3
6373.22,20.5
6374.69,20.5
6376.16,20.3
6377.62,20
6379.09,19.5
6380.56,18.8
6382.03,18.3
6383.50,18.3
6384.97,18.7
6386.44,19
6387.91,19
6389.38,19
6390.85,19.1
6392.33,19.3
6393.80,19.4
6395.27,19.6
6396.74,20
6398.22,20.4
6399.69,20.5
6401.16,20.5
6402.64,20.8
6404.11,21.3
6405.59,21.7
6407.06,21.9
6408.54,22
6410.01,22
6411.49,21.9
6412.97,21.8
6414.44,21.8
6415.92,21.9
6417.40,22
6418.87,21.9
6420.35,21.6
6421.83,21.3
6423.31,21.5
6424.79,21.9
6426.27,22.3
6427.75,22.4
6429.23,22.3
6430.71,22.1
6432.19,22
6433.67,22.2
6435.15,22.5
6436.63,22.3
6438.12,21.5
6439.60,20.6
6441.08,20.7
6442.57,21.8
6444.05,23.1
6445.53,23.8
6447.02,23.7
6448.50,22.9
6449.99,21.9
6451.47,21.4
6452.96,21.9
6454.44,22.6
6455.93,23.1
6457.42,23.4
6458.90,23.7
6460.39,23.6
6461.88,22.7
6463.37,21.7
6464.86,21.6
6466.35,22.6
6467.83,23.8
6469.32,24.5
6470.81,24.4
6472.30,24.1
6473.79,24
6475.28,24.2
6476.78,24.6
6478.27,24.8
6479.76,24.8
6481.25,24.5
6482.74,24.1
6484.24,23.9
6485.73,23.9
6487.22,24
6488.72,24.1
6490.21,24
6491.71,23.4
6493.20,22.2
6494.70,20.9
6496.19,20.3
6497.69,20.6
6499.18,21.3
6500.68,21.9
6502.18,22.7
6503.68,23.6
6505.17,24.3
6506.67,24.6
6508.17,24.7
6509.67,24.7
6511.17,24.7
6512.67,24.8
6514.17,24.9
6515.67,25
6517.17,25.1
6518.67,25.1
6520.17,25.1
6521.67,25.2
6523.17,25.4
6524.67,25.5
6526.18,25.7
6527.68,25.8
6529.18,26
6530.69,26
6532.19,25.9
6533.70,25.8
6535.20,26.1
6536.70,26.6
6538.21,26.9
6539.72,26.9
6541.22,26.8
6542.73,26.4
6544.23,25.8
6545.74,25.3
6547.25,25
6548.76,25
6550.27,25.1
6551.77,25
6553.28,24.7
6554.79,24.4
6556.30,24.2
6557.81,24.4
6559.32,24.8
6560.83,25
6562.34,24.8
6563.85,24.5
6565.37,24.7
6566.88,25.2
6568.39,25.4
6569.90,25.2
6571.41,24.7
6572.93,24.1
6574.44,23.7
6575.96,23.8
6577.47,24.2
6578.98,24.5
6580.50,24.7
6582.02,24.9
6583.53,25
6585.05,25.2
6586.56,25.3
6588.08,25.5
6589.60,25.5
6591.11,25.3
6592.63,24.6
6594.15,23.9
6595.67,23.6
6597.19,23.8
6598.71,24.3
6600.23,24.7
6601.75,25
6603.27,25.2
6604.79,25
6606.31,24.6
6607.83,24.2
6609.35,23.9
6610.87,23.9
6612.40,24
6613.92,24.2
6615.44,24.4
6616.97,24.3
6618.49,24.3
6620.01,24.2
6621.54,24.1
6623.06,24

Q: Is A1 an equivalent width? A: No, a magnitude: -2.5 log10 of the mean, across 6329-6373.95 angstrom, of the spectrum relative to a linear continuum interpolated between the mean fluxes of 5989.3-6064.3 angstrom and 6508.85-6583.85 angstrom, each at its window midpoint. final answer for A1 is 0.13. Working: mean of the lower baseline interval 18.7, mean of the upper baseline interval 25.2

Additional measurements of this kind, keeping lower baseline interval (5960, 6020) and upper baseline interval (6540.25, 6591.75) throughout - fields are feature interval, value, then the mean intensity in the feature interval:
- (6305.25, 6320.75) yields 0.144 mag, 18.9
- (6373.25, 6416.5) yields 0.123 mag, 20.3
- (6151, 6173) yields 0.231 mag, 15.8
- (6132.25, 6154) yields -0.061 mag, 20.4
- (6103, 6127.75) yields 0.002 mag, 18.9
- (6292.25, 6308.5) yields 0.207 mag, 17.7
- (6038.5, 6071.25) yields -0.086 mag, 19.7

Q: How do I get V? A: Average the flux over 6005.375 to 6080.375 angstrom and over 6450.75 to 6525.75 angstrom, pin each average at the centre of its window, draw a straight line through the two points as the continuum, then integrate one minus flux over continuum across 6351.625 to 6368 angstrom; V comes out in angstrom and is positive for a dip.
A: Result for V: 1.9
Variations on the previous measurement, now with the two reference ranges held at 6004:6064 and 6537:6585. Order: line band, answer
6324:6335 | 1.2 angstrom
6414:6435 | 1.3 angstrom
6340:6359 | 1.5 angstrom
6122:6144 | 0.5 angstrom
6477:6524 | 0.9 angstrom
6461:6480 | 0.3 angstrom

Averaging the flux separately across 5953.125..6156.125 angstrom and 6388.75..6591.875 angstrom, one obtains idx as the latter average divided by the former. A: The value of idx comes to 1.25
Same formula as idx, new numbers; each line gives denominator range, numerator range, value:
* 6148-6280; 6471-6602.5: 1.60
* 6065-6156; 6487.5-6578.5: 1.24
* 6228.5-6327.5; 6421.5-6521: 1.41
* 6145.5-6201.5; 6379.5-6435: 1.28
